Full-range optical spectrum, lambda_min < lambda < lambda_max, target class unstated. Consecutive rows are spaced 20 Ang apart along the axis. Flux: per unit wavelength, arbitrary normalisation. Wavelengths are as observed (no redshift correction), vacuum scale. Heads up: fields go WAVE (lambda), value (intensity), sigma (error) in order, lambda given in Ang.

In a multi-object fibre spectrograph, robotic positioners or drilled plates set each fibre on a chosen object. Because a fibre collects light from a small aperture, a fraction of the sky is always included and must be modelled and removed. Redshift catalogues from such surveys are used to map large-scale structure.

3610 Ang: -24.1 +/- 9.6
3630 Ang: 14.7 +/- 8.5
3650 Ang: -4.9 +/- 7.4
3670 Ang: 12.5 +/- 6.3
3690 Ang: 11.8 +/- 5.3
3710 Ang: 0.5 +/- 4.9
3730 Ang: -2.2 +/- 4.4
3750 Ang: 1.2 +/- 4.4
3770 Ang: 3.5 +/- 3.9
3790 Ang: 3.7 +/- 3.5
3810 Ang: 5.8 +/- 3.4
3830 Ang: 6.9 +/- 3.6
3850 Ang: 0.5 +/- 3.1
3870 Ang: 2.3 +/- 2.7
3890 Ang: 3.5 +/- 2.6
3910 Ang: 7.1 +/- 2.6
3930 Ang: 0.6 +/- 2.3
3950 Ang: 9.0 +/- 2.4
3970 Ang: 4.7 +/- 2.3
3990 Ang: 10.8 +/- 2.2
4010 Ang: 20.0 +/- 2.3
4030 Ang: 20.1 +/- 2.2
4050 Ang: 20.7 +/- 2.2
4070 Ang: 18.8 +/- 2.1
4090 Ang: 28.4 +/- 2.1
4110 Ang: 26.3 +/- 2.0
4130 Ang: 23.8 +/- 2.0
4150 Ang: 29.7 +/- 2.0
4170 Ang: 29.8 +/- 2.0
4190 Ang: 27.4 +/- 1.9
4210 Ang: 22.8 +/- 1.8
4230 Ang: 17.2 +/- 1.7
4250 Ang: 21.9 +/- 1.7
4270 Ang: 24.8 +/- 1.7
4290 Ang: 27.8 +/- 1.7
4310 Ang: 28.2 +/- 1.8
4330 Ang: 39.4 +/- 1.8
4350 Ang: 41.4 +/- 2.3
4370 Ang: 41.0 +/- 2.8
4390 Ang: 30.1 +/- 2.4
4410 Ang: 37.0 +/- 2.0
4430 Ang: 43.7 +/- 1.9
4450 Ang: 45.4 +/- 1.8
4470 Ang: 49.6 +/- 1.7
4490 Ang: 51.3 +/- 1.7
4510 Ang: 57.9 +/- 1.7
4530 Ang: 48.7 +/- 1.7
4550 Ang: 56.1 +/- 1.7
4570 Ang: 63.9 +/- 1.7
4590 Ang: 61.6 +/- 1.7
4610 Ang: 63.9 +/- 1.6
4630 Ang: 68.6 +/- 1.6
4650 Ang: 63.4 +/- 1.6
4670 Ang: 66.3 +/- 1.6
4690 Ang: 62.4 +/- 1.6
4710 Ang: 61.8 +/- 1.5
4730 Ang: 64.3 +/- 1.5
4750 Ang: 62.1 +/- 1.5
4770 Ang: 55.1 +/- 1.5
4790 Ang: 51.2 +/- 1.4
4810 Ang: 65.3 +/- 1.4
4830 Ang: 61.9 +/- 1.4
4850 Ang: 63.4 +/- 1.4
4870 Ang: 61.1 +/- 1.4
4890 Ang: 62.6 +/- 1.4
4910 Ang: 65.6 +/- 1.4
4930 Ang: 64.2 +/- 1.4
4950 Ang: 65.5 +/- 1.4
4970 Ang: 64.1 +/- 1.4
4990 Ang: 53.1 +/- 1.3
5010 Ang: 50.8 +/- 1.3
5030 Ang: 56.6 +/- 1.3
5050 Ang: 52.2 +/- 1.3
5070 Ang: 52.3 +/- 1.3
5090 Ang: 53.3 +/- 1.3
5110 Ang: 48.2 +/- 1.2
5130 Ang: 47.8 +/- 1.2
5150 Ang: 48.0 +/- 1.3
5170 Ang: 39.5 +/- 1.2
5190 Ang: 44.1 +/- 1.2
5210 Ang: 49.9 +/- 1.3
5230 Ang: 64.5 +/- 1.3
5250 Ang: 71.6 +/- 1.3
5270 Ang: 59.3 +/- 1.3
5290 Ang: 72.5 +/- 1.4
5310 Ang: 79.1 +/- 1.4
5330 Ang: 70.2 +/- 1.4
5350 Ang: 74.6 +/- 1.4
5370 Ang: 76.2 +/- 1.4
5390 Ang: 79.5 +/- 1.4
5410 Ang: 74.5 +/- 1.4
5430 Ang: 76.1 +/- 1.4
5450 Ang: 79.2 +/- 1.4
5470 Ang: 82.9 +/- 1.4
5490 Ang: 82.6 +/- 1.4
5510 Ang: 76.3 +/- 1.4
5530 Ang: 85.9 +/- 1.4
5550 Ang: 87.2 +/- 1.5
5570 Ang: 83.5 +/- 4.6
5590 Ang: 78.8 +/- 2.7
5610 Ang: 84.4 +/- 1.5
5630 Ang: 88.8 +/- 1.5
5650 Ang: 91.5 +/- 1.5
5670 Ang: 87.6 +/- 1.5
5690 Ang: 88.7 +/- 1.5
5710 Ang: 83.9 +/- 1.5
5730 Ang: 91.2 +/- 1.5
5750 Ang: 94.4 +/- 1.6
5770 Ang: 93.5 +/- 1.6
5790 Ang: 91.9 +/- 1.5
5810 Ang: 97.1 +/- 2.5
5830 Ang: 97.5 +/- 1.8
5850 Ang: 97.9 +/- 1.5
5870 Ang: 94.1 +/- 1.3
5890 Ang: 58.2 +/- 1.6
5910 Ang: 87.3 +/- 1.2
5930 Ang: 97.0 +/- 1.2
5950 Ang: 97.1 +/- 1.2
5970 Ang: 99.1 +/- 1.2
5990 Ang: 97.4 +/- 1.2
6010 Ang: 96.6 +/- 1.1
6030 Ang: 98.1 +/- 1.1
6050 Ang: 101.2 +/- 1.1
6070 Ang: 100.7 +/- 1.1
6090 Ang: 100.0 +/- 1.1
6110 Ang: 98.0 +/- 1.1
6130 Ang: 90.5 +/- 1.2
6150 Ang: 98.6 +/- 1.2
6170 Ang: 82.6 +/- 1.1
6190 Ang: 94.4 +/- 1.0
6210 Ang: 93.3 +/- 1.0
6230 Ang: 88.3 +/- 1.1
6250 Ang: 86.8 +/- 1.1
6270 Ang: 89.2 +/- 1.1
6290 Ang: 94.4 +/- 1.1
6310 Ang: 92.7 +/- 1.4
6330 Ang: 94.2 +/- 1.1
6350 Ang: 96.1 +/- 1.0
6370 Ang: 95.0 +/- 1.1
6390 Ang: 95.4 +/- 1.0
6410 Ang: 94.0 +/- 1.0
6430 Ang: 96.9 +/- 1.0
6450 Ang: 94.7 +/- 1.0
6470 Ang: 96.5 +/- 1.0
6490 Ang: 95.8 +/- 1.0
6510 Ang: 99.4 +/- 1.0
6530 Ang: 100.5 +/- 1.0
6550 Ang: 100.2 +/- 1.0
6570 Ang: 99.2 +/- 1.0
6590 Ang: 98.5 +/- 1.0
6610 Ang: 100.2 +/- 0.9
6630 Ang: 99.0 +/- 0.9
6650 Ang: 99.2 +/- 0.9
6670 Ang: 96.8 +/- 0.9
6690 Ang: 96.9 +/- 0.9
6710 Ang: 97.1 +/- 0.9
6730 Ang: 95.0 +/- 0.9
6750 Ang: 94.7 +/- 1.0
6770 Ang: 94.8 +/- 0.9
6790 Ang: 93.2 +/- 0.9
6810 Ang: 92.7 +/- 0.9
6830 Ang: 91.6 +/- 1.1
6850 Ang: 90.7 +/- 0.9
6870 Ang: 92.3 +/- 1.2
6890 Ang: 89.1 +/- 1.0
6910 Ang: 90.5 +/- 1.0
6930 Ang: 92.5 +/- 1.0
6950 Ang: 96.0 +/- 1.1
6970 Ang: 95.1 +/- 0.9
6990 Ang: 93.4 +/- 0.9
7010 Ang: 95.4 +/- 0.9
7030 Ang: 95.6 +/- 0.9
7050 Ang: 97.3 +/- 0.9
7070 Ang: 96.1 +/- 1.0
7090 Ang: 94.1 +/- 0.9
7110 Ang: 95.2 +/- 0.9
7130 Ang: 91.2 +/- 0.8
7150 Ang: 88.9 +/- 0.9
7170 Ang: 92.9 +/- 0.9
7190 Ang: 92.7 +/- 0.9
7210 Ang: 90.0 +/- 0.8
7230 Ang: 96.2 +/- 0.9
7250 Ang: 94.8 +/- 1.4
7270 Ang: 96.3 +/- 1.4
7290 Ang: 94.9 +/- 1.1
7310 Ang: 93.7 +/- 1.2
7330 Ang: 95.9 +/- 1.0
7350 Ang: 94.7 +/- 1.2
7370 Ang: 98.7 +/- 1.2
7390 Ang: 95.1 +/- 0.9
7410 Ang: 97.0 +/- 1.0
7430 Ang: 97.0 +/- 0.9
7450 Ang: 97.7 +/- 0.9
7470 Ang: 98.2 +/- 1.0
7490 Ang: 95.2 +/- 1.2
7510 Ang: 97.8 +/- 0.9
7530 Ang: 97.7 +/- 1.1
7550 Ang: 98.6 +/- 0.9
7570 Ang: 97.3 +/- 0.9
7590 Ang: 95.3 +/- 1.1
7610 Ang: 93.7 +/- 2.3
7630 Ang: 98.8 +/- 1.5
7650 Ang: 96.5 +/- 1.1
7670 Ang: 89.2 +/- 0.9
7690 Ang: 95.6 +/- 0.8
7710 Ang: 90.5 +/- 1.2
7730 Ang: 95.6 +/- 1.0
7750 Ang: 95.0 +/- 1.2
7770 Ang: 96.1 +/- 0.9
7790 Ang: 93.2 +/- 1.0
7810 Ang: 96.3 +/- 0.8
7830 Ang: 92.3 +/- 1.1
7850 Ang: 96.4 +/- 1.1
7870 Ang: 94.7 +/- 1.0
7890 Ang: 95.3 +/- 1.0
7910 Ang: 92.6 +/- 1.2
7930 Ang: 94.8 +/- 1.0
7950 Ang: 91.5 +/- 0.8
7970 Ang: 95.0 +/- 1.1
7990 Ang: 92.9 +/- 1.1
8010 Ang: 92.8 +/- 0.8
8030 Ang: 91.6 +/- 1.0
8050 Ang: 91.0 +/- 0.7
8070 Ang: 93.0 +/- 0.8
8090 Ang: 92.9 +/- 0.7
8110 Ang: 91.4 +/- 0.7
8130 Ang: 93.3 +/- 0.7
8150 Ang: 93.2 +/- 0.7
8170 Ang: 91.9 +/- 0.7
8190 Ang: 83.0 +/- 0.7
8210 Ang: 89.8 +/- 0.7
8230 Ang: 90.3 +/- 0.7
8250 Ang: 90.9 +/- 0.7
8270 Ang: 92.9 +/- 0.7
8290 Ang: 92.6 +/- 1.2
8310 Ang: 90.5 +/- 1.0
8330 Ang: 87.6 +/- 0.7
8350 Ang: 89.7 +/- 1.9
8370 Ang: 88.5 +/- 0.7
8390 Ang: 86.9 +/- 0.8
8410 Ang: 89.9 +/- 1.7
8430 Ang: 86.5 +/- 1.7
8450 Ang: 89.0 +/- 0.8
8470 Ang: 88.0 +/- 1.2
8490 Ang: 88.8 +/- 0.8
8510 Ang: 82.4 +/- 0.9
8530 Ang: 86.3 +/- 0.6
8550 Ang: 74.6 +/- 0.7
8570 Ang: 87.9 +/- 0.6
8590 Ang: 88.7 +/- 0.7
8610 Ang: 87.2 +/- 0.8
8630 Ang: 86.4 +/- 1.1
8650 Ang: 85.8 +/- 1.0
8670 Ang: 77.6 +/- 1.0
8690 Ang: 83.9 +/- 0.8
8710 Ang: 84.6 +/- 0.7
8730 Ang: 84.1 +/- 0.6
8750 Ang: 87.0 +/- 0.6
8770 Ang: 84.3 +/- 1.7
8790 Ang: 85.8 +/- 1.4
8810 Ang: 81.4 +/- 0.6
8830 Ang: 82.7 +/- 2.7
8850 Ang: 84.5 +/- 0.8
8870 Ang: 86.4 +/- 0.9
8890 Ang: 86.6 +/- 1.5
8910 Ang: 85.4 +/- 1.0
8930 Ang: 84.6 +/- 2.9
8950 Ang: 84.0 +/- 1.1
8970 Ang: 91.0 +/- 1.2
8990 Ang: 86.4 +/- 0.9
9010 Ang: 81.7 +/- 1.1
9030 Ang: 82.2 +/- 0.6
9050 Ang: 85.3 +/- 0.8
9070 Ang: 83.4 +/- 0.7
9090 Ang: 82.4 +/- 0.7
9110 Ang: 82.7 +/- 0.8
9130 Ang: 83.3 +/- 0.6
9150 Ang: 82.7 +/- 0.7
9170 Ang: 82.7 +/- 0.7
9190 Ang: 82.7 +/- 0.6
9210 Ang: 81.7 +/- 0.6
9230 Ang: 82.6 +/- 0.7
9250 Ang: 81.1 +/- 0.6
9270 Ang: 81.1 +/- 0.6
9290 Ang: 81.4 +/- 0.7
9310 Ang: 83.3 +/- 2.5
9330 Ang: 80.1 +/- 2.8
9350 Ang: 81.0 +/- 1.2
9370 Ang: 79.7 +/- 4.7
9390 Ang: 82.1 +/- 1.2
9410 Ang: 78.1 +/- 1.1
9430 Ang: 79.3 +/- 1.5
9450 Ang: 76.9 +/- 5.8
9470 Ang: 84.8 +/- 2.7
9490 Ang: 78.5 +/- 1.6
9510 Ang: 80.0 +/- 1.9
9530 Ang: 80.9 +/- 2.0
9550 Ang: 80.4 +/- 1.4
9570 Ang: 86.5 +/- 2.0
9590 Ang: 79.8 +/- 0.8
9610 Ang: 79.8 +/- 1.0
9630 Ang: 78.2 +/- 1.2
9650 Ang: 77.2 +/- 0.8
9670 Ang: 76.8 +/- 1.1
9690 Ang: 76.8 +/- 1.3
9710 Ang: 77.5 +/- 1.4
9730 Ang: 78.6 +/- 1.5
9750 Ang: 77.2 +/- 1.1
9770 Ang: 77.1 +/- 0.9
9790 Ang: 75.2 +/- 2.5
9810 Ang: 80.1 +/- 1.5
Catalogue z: 0.00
